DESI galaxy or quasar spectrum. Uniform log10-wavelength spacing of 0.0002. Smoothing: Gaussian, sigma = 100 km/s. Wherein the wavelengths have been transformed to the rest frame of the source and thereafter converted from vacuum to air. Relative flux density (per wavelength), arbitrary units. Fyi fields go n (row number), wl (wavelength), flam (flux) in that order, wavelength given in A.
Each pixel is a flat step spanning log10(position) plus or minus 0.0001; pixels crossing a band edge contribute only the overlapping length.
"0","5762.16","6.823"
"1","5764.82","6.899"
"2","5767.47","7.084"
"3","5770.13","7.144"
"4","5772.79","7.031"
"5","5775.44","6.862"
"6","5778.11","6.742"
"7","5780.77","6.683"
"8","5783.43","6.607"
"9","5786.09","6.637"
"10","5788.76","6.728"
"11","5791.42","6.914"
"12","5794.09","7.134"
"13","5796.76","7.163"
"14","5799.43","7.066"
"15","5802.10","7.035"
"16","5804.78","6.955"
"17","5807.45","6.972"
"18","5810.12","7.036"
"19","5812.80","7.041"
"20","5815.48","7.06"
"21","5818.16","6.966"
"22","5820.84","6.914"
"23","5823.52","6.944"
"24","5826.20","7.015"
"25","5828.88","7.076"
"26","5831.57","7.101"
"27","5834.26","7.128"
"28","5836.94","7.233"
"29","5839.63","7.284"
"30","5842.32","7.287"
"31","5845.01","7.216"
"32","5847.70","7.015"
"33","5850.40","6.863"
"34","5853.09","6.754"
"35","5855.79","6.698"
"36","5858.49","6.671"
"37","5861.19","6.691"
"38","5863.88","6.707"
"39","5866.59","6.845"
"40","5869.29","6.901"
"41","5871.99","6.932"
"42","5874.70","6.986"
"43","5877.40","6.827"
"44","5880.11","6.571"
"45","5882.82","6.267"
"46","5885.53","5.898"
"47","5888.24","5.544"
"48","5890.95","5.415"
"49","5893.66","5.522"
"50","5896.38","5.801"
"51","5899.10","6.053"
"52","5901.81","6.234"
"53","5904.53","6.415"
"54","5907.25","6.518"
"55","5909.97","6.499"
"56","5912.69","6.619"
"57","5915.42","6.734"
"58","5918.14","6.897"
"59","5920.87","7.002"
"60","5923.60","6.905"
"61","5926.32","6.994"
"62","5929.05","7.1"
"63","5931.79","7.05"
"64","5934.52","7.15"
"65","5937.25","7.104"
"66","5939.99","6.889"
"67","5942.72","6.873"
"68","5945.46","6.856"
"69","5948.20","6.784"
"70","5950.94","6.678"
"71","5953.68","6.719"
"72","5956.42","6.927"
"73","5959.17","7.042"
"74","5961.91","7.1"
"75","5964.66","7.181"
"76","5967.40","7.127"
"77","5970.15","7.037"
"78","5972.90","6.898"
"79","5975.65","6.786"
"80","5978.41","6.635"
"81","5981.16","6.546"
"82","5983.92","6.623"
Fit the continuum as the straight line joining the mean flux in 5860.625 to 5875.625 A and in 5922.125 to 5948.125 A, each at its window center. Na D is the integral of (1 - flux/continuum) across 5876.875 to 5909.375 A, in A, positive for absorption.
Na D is 3.86 A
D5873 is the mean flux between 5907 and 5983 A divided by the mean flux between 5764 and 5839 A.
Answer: 1.0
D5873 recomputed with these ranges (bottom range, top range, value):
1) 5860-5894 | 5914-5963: 1.08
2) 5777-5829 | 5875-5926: 0.92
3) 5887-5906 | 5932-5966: 1.18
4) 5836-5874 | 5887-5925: 0.91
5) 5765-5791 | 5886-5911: 0.88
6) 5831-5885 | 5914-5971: 1.01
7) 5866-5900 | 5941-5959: 1.09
